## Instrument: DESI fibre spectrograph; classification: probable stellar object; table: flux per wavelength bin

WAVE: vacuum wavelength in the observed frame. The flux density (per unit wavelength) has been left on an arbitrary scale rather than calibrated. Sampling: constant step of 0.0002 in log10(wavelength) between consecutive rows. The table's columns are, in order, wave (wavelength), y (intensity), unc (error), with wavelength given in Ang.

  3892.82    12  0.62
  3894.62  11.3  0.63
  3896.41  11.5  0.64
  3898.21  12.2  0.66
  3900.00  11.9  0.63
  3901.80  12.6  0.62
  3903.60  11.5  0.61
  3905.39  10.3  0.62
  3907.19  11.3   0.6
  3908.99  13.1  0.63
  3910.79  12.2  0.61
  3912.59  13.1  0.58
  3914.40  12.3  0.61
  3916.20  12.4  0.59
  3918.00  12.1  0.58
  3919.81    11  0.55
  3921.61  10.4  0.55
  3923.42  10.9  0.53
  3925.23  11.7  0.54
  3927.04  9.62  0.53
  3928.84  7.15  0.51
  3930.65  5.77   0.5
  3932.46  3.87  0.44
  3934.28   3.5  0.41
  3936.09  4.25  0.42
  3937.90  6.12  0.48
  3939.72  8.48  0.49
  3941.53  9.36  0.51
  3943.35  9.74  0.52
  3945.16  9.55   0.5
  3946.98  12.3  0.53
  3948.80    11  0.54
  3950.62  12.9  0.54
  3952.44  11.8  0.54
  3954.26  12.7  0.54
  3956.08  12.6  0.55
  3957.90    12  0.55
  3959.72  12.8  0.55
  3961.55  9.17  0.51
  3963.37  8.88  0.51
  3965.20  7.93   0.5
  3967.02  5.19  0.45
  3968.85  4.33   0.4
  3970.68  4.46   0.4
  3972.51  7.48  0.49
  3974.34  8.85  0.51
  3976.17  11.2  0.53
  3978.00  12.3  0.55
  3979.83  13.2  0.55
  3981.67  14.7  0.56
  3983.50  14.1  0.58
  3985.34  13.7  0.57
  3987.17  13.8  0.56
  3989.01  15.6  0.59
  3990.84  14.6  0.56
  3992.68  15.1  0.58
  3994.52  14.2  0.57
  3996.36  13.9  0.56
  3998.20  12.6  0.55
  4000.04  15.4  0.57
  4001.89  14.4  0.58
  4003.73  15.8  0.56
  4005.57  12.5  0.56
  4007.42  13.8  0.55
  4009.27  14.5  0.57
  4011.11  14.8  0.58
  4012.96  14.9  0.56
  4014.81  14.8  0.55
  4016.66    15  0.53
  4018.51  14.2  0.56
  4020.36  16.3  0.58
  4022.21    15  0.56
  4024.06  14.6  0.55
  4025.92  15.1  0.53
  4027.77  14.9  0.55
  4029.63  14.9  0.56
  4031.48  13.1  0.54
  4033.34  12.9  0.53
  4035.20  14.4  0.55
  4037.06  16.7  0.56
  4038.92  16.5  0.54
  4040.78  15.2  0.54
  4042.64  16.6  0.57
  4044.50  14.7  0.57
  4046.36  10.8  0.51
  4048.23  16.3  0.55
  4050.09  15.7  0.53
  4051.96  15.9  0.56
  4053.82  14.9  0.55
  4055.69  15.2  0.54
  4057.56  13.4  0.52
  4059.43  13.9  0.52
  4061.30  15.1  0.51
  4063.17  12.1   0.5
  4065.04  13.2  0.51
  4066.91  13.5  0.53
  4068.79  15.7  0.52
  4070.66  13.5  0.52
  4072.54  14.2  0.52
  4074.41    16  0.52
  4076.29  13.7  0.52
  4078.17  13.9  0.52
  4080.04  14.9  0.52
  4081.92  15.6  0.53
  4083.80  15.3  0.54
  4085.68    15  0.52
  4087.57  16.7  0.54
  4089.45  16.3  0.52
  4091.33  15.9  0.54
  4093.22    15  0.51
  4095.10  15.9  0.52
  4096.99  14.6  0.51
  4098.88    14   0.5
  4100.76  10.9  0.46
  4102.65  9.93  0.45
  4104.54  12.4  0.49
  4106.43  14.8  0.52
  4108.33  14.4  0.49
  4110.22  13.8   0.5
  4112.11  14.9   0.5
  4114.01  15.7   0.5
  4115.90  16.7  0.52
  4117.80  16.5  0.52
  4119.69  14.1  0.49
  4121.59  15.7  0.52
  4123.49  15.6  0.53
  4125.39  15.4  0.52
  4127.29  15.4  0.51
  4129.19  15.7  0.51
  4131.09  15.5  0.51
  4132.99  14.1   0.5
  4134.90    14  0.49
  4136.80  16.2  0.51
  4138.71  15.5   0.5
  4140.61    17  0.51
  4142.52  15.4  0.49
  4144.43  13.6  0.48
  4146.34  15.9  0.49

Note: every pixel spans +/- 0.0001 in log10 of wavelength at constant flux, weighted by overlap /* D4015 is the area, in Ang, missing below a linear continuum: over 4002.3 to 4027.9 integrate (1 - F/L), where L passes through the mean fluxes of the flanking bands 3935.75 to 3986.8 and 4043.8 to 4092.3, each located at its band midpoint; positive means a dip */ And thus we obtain -4.7 Ang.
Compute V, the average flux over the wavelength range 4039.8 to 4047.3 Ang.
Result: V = 14.3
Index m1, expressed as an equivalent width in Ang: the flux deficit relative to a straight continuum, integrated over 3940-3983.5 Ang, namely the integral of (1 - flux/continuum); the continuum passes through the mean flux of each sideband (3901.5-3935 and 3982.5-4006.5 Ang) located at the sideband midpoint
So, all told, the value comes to 7.9 Ang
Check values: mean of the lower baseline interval 10.2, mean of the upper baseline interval 14.3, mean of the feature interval 10.3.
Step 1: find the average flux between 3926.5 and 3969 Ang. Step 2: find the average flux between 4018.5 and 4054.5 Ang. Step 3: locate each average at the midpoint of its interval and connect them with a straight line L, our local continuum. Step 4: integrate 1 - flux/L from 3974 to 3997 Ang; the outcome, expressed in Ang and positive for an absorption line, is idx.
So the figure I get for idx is -4.2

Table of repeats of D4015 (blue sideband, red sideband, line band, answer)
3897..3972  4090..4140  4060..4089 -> -2.0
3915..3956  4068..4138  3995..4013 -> -4.0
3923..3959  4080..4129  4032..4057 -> -4.3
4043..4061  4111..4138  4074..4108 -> 1.3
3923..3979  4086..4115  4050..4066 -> -1.9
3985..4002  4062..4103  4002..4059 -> -1.5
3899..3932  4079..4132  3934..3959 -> 3.7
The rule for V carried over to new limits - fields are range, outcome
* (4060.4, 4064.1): 13.6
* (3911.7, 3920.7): 12.2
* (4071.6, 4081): 14.6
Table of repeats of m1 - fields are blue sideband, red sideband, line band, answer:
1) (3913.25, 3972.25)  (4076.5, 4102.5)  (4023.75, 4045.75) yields -3.86 Ang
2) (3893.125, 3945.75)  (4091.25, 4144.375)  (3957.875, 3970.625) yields 3.40 Ang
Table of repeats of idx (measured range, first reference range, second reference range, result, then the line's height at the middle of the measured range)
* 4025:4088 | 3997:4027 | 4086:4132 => 0.1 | 14.7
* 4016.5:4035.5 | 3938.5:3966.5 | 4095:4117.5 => -3.6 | 12.2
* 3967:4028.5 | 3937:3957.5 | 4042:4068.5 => -3.7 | 12.4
